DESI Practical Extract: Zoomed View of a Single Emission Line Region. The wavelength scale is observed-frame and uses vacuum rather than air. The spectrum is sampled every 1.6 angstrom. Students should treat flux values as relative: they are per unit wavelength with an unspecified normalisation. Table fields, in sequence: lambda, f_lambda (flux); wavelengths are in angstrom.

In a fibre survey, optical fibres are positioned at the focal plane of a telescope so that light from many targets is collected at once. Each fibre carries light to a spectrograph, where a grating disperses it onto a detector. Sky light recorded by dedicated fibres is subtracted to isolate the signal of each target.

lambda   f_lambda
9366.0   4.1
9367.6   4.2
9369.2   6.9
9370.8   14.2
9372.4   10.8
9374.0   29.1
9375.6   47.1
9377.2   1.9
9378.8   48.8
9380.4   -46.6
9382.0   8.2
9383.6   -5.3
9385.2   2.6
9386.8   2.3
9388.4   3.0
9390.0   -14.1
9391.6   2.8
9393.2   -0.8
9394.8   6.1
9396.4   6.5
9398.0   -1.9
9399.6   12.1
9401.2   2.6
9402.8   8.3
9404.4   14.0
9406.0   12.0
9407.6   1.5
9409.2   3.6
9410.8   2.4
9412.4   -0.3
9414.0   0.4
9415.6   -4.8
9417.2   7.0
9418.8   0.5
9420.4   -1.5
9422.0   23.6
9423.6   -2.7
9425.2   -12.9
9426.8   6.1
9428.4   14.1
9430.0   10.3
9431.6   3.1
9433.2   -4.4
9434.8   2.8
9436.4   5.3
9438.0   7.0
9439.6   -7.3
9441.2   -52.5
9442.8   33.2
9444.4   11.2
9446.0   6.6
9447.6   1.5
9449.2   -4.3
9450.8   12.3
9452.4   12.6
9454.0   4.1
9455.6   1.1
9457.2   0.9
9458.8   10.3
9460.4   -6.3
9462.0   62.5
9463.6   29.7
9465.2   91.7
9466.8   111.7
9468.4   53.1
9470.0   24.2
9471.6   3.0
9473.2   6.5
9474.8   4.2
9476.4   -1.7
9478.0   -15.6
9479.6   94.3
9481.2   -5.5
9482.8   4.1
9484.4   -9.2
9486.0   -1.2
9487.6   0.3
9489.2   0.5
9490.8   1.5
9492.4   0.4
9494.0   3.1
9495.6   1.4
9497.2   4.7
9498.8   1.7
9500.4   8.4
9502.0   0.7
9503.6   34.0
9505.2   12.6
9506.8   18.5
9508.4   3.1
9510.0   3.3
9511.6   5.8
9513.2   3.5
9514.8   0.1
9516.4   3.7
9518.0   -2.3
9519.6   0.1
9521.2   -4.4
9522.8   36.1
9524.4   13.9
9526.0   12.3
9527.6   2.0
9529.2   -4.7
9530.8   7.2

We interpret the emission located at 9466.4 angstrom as [O III] 5007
